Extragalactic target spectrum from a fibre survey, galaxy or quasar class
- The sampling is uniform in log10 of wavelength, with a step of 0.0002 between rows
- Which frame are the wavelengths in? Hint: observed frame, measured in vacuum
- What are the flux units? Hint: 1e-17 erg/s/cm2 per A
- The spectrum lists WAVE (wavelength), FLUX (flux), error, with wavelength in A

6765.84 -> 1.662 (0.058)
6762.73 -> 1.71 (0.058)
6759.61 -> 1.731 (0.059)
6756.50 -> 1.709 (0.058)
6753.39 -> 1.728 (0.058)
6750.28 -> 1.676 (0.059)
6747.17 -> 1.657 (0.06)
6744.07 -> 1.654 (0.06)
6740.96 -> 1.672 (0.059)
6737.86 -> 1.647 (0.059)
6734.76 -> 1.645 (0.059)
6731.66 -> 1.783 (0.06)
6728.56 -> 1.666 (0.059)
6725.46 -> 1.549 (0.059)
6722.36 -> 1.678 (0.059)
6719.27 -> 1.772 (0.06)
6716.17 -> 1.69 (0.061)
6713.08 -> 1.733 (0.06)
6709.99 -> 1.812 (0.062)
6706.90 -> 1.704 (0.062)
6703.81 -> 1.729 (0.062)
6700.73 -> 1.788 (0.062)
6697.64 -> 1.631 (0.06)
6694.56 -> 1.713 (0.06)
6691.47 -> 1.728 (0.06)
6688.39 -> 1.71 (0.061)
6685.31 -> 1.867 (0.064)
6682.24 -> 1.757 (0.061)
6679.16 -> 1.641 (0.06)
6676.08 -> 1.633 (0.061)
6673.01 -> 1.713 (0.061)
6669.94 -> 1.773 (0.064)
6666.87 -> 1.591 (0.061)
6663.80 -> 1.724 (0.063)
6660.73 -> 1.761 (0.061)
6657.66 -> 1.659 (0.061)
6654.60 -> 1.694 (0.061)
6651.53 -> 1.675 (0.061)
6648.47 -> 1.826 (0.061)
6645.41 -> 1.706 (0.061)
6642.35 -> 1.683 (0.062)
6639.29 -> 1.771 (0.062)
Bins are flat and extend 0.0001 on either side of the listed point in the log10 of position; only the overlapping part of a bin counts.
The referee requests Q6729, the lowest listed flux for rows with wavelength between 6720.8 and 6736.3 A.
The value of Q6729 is 1.549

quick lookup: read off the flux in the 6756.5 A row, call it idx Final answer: 1.709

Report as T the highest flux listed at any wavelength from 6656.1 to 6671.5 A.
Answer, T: 1.773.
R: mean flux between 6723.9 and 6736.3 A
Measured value 1.66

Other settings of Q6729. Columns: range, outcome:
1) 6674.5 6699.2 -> 1.631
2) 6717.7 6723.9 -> 1.678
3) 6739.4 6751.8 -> 1.654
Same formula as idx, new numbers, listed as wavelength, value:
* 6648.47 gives 1.826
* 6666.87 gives 1.591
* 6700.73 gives 1.788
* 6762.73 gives 1.71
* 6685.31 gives 1.867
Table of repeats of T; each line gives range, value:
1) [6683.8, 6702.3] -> 1.867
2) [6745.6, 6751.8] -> 1.676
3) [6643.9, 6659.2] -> 1.826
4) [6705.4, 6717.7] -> 1.812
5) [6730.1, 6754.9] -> 1.783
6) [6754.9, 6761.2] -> 1.731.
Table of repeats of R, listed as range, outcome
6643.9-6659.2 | 1.71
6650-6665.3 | 1.7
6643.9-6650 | 1.77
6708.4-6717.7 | 1.75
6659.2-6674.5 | 1.71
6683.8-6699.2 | 1.73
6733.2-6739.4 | 1.65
